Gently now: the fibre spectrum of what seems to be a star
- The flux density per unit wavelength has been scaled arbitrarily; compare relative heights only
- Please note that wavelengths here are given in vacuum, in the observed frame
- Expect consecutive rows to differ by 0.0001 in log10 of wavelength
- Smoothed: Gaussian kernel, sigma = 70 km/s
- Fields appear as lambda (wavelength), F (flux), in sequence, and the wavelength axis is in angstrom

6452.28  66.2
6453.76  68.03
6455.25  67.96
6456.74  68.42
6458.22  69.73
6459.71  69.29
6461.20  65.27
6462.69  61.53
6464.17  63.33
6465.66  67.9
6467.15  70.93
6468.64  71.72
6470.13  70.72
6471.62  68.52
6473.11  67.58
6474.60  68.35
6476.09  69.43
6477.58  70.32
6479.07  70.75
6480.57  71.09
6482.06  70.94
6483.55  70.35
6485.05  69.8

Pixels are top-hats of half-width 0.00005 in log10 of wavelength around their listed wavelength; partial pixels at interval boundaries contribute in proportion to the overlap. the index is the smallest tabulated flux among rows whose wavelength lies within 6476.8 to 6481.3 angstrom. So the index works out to 70.32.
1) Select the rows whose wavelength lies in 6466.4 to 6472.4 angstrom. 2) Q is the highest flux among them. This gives 71.72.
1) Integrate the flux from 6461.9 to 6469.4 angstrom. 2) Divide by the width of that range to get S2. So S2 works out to 67.1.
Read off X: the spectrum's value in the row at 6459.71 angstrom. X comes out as 69.29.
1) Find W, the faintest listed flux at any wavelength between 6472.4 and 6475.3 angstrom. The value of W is 67.58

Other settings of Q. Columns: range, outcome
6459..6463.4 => 69.29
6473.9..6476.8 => 69.43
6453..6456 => 68.03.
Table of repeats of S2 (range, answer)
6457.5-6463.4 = 66.4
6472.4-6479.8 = 69.3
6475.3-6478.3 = 69.9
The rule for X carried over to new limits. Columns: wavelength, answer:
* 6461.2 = 65.27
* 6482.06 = 70.94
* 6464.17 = 63.33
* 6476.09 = 69.43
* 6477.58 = 70.32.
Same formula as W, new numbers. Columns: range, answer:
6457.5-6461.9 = 65.27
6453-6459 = 67.96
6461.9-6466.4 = 61.53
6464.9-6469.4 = 67.9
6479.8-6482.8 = 70.94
